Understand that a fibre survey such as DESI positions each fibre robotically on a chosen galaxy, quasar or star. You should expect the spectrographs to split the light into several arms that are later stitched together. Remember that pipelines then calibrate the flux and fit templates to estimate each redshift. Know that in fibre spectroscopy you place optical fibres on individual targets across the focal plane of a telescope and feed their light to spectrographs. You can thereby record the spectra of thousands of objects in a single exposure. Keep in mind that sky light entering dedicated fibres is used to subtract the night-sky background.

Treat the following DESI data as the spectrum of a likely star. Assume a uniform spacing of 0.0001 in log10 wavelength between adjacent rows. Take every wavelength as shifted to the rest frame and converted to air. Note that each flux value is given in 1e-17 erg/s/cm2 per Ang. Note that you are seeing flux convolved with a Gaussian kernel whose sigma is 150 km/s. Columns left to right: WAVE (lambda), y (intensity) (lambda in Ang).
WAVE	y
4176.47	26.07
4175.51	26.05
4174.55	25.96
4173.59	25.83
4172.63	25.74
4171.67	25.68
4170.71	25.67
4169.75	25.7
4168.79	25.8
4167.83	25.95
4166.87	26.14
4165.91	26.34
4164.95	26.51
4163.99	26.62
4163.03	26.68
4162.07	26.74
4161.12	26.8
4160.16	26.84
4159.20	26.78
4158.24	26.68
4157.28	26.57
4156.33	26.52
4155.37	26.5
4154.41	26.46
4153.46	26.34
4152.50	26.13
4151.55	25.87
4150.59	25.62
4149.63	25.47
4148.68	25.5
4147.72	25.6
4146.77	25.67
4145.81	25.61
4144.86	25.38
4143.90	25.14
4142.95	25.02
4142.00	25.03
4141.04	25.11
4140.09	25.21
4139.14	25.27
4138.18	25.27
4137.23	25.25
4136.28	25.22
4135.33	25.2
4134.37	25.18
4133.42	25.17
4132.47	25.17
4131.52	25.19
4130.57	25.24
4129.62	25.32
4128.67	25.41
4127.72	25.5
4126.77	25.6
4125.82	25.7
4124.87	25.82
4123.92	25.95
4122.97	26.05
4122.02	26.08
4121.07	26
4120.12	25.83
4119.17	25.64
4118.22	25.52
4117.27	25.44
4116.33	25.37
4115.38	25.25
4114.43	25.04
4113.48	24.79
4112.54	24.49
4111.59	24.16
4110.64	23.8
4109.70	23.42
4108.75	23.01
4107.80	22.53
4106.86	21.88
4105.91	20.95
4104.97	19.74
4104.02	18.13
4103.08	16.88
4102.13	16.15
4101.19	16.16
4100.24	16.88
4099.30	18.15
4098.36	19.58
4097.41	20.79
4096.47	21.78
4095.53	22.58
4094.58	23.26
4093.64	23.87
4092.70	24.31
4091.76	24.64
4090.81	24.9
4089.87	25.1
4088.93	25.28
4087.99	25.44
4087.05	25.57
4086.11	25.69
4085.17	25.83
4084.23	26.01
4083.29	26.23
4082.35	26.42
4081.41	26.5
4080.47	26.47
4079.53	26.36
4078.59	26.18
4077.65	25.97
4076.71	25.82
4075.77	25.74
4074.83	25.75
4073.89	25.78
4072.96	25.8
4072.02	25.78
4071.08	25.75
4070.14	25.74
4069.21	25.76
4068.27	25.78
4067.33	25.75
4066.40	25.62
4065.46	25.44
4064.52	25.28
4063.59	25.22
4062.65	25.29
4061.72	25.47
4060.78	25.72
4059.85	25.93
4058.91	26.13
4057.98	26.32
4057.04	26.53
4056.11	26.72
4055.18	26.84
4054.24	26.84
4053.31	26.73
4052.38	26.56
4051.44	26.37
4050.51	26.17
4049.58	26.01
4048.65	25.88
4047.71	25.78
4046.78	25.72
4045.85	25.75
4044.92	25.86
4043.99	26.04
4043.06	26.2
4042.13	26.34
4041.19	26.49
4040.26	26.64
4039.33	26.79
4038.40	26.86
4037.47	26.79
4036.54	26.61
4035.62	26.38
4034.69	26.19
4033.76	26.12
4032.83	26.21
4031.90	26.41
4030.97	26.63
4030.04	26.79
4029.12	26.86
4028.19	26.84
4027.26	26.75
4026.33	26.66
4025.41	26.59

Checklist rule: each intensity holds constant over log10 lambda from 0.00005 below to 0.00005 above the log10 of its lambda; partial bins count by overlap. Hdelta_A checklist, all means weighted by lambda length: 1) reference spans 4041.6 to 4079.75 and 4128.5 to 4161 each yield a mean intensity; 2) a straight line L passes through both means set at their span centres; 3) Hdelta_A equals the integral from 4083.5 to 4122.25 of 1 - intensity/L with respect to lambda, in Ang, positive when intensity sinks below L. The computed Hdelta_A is 4.1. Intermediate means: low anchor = 26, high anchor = 25.7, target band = 23.1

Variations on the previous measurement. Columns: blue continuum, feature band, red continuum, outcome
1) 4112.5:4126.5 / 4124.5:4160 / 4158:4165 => 0.8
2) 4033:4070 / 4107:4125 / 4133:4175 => 0.7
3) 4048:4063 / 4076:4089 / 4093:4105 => -2.3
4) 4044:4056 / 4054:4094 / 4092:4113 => -3.2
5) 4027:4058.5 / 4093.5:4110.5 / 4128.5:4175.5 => 3.8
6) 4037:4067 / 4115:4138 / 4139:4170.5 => 0.5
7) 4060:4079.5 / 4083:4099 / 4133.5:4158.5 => 1.0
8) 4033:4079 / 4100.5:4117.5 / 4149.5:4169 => 2.8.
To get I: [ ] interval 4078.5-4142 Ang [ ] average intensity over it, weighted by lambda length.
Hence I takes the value 24.1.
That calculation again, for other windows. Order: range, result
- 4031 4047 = 26.3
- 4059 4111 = 23.9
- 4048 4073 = 26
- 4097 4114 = 20.6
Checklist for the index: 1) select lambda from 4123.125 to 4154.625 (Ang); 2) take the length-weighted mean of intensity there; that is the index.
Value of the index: 25.5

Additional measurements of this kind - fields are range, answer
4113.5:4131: 25.6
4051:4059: 26.6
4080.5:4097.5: 24.8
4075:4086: 26.1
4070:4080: 25.9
